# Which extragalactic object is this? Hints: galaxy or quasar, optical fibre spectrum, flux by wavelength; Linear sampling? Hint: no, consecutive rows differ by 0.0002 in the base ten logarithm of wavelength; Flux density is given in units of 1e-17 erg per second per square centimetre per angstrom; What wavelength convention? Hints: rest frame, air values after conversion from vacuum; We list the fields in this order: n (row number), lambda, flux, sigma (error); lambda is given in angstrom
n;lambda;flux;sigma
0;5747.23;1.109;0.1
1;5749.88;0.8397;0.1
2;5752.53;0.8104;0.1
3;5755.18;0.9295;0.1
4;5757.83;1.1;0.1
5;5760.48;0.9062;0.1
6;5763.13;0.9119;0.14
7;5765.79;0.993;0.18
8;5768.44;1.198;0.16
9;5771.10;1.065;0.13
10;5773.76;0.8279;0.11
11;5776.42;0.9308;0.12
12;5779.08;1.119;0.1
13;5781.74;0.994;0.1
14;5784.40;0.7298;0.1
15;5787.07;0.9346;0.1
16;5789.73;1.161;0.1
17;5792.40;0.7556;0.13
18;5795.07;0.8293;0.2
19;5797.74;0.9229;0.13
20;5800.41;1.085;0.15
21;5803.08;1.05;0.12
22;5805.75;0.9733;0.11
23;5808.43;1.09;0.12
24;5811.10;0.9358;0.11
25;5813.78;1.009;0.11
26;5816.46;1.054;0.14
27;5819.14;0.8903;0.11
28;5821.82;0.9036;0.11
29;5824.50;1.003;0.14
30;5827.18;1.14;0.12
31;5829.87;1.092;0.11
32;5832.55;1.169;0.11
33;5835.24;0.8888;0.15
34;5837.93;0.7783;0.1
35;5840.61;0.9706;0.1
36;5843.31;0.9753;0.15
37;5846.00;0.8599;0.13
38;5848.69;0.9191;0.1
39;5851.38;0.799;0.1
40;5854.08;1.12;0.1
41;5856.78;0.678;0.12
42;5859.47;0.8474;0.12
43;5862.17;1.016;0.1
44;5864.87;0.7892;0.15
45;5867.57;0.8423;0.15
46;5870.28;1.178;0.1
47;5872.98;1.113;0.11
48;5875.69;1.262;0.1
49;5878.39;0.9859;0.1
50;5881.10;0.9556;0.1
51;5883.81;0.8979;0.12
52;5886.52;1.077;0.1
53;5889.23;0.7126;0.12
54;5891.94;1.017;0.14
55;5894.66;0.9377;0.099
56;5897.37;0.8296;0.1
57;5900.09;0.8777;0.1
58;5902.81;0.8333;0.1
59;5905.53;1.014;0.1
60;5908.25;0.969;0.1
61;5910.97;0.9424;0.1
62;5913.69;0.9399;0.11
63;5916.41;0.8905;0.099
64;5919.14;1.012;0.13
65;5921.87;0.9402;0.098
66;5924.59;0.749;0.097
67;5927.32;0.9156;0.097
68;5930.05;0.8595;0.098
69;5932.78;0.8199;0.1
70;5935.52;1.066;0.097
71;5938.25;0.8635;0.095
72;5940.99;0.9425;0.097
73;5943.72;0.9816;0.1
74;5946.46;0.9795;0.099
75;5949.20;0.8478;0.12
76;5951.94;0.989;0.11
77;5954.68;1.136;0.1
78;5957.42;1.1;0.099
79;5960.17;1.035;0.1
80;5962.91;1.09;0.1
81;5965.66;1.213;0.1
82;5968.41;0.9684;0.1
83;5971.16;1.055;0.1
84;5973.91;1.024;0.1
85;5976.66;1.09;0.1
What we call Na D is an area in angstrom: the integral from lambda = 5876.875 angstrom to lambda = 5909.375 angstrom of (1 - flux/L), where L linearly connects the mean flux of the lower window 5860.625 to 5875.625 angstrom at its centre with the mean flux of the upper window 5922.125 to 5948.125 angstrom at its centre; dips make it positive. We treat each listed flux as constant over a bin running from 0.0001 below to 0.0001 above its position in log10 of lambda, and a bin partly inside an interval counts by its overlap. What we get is 1.50 angstrom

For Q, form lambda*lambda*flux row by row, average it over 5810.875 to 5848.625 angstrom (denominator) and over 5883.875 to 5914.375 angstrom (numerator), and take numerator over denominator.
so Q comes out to 0.97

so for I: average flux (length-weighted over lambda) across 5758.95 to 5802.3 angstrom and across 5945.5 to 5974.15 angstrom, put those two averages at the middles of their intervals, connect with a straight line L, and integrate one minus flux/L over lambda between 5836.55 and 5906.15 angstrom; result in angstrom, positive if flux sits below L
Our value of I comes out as 4.8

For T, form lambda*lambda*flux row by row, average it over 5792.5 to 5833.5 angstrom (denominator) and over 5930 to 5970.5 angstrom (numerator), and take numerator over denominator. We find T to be 1.05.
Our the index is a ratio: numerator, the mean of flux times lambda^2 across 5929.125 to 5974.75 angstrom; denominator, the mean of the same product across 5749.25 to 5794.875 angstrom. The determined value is 1.1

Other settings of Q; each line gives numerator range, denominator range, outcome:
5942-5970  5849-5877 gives 1.11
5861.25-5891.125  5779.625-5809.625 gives 1.05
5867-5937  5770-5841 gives 1.01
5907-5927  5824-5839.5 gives 0.94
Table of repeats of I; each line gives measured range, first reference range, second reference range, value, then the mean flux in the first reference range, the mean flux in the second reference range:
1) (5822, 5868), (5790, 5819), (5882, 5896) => 0.8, 0.974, 0.929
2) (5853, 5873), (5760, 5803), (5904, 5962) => 0.5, 0.964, 0.953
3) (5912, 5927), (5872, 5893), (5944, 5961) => 1.5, 1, 1.01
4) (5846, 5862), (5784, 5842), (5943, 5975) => 1.8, 0.975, 1.04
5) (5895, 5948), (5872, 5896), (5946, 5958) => 4.4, 0.993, 1.01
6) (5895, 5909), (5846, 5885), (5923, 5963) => 0.7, 0.954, 0.954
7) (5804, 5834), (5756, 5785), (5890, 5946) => -1.9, 0.985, 0.919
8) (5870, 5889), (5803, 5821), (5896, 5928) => -2.1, 0.994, 0.909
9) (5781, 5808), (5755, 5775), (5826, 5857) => 0.9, 0.996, 0.958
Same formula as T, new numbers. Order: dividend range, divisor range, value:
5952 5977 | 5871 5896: 1.10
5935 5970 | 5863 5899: 1.07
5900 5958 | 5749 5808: 1.03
